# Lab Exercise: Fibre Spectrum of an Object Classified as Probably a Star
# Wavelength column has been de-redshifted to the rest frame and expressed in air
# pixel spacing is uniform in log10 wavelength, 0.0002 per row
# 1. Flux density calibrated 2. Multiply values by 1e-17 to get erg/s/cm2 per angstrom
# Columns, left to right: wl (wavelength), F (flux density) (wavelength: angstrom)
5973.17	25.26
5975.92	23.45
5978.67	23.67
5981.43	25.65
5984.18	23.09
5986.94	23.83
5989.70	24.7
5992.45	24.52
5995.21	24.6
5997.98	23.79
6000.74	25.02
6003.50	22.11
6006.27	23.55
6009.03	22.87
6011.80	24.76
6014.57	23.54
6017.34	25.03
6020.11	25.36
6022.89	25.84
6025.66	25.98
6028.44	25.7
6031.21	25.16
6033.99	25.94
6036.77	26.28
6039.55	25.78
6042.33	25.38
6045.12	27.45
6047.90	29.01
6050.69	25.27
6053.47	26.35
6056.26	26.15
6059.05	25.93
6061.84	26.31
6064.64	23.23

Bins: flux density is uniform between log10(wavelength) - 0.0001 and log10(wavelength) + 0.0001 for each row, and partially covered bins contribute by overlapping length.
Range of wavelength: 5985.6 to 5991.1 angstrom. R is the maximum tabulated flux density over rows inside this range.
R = 24.7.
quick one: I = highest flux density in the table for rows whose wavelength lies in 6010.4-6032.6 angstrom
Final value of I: 25.98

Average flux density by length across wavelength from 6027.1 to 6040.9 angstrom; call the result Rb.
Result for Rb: 25.8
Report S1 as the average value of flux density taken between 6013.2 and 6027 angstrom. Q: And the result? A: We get 25.1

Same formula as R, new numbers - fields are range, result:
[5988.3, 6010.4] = 25.02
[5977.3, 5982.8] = 25.65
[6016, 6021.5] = 25.36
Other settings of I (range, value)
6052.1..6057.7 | 26.35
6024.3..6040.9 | 26.28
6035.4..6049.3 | 29.01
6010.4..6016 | 24.76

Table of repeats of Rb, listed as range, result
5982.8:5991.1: 23.9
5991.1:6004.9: 24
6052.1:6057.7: 26.2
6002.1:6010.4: 22.9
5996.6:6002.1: 24.4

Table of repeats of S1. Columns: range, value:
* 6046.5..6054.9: 26.9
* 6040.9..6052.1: 26.8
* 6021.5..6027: 25.9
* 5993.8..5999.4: 24.2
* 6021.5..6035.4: 25.7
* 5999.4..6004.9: 23.6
